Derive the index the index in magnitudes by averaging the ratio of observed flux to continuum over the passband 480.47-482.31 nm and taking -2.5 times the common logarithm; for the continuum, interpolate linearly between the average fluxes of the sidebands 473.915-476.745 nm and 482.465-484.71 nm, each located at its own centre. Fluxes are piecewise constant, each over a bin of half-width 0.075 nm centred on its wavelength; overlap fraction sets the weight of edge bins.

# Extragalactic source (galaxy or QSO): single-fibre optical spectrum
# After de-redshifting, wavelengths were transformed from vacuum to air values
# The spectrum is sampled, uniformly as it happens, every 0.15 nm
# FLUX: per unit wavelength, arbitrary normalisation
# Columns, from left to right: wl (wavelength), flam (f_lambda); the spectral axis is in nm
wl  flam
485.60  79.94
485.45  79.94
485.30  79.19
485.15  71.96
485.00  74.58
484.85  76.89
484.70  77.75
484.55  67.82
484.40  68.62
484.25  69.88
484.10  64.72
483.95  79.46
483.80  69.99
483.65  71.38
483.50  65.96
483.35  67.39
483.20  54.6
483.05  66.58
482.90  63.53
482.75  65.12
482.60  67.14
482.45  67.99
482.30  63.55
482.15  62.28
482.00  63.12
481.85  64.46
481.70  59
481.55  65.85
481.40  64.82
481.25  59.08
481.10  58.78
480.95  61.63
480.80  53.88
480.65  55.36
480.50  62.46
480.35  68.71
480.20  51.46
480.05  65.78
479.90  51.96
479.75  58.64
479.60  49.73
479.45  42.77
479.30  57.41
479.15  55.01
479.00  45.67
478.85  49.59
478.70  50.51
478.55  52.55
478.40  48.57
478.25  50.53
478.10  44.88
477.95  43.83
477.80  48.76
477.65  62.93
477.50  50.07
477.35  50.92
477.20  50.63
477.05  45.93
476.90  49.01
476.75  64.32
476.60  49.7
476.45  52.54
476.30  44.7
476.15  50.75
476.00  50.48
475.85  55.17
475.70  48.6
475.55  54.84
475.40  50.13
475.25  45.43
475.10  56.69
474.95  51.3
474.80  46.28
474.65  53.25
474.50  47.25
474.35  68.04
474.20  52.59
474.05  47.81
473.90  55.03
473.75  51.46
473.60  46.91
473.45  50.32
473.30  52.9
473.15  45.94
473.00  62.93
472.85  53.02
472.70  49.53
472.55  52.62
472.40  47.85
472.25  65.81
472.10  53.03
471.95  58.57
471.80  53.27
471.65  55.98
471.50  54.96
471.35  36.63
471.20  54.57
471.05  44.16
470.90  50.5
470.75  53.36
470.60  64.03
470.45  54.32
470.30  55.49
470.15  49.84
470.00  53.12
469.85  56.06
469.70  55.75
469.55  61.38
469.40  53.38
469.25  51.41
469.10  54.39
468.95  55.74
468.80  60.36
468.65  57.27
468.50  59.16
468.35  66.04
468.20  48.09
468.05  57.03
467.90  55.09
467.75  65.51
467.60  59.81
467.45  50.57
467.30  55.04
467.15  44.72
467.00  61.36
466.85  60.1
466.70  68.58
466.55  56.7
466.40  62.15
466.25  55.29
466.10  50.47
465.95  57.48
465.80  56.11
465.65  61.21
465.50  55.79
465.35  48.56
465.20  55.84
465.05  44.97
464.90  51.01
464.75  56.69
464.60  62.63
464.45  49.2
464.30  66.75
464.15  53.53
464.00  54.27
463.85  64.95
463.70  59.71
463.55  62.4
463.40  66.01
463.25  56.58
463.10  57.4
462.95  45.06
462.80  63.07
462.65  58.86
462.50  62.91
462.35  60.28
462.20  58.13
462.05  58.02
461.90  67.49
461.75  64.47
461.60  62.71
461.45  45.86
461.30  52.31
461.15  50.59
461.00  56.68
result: 0.044 mag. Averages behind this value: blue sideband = 51.8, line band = 61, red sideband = 67.7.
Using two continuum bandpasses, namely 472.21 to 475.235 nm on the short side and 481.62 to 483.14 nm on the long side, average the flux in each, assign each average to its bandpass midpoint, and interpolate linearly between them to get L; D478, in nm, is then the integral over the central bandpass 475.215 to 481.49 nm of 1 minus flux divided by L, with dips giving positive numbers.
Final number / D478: 0.61 nm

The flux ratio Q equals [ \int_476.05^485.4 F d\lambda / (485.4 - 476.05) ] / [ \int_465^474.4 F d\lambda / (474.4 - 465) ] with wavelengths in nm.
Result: 1.09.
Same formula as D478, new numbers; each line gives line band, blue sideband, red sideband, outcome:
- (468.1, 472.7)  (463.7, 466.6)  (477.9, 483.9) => 0.20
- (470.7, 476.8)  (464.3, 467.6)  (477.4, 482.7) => 0.44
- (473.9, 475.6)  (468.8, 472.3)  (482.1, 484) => 0.18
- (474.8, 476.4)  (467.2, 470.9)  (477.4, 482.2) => 0.15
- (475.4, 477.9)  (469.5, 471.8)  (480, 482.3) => 0.26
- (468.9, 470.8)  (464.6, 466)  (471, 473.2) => -0.07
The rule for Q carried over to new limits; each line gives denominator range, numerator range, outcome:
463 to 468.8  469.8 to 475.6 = 0.92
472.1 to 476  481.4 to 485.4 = 1.30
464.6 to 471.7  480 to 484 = 1.15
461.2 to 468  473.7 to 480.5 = 0.91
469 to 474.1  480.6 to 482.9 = 1.17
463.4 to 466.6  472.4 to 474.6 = 0.93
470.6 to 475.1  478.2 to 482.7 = 1.10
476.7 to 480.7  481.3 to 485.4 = 1.29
